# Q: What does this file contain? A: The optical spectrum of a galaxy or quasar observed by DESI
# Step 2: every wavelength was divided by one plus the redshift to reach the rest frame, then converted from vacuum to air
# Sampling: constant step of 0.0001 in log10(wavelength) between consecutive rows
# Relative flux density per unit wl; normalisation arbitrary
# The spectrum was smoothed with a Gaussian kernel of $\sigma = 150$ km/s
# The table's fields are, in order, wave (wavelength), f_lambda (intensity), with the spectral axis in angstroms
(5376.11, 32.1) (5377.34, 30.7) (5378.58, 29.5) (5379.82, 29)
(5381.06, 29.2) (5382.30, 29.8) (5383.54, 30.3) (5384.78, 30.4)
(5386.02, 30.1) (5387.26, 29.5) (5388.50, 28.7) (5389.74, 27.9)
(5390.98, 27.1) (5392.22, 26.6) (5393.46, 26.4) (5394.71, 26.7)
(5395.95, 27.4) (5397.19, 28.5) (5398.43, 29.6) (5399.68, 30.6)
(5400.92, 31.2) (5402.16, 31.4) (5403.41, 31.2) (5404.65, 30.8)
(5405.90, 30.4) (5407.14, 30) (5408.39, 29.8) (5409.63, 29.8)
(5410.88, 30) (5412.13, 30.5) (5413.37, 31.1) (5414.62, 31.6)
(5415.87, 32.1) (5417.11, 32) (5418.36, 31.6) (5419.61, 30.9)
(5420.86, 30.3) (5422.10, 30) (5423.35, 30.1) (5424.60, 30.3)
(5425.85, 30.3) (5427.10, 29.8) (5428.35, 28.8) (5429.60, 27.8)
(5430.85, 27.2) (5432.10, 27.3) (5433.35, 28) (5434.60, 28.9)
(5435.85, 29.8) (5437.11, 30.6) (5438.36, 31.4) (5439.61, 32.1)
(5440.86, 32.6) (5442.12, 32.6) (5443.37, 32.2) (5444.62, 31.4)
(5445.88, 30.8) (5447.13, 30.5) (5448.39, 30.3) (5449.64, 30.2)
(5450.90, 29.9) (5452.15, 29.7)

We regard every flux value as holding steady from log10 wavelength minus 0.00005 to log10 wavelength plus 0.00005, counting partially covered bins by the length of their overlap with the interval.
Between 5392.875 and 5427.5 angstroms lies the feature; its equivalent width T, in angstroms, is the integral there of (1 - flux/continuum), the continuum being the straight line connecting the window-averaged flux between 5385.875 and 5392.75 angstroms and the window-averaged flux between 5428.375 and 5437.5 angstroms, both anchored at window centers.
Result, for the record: -2.22 angstroms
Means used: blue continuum 28.2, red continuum 28.5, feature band 30.2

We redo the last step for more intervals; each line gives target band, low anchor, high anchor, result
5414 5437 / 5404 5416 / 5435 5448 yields 0.8 angstroms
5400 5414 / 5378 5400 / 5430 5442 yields -0.7 angstroms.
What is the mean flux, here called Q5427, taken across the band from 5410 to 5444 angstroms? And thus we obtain 30.4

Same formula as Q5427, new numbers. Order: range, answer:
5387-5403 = 28.6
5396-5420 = 30.6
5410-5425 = 30.9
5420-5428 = 30.1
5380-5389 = 29.7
